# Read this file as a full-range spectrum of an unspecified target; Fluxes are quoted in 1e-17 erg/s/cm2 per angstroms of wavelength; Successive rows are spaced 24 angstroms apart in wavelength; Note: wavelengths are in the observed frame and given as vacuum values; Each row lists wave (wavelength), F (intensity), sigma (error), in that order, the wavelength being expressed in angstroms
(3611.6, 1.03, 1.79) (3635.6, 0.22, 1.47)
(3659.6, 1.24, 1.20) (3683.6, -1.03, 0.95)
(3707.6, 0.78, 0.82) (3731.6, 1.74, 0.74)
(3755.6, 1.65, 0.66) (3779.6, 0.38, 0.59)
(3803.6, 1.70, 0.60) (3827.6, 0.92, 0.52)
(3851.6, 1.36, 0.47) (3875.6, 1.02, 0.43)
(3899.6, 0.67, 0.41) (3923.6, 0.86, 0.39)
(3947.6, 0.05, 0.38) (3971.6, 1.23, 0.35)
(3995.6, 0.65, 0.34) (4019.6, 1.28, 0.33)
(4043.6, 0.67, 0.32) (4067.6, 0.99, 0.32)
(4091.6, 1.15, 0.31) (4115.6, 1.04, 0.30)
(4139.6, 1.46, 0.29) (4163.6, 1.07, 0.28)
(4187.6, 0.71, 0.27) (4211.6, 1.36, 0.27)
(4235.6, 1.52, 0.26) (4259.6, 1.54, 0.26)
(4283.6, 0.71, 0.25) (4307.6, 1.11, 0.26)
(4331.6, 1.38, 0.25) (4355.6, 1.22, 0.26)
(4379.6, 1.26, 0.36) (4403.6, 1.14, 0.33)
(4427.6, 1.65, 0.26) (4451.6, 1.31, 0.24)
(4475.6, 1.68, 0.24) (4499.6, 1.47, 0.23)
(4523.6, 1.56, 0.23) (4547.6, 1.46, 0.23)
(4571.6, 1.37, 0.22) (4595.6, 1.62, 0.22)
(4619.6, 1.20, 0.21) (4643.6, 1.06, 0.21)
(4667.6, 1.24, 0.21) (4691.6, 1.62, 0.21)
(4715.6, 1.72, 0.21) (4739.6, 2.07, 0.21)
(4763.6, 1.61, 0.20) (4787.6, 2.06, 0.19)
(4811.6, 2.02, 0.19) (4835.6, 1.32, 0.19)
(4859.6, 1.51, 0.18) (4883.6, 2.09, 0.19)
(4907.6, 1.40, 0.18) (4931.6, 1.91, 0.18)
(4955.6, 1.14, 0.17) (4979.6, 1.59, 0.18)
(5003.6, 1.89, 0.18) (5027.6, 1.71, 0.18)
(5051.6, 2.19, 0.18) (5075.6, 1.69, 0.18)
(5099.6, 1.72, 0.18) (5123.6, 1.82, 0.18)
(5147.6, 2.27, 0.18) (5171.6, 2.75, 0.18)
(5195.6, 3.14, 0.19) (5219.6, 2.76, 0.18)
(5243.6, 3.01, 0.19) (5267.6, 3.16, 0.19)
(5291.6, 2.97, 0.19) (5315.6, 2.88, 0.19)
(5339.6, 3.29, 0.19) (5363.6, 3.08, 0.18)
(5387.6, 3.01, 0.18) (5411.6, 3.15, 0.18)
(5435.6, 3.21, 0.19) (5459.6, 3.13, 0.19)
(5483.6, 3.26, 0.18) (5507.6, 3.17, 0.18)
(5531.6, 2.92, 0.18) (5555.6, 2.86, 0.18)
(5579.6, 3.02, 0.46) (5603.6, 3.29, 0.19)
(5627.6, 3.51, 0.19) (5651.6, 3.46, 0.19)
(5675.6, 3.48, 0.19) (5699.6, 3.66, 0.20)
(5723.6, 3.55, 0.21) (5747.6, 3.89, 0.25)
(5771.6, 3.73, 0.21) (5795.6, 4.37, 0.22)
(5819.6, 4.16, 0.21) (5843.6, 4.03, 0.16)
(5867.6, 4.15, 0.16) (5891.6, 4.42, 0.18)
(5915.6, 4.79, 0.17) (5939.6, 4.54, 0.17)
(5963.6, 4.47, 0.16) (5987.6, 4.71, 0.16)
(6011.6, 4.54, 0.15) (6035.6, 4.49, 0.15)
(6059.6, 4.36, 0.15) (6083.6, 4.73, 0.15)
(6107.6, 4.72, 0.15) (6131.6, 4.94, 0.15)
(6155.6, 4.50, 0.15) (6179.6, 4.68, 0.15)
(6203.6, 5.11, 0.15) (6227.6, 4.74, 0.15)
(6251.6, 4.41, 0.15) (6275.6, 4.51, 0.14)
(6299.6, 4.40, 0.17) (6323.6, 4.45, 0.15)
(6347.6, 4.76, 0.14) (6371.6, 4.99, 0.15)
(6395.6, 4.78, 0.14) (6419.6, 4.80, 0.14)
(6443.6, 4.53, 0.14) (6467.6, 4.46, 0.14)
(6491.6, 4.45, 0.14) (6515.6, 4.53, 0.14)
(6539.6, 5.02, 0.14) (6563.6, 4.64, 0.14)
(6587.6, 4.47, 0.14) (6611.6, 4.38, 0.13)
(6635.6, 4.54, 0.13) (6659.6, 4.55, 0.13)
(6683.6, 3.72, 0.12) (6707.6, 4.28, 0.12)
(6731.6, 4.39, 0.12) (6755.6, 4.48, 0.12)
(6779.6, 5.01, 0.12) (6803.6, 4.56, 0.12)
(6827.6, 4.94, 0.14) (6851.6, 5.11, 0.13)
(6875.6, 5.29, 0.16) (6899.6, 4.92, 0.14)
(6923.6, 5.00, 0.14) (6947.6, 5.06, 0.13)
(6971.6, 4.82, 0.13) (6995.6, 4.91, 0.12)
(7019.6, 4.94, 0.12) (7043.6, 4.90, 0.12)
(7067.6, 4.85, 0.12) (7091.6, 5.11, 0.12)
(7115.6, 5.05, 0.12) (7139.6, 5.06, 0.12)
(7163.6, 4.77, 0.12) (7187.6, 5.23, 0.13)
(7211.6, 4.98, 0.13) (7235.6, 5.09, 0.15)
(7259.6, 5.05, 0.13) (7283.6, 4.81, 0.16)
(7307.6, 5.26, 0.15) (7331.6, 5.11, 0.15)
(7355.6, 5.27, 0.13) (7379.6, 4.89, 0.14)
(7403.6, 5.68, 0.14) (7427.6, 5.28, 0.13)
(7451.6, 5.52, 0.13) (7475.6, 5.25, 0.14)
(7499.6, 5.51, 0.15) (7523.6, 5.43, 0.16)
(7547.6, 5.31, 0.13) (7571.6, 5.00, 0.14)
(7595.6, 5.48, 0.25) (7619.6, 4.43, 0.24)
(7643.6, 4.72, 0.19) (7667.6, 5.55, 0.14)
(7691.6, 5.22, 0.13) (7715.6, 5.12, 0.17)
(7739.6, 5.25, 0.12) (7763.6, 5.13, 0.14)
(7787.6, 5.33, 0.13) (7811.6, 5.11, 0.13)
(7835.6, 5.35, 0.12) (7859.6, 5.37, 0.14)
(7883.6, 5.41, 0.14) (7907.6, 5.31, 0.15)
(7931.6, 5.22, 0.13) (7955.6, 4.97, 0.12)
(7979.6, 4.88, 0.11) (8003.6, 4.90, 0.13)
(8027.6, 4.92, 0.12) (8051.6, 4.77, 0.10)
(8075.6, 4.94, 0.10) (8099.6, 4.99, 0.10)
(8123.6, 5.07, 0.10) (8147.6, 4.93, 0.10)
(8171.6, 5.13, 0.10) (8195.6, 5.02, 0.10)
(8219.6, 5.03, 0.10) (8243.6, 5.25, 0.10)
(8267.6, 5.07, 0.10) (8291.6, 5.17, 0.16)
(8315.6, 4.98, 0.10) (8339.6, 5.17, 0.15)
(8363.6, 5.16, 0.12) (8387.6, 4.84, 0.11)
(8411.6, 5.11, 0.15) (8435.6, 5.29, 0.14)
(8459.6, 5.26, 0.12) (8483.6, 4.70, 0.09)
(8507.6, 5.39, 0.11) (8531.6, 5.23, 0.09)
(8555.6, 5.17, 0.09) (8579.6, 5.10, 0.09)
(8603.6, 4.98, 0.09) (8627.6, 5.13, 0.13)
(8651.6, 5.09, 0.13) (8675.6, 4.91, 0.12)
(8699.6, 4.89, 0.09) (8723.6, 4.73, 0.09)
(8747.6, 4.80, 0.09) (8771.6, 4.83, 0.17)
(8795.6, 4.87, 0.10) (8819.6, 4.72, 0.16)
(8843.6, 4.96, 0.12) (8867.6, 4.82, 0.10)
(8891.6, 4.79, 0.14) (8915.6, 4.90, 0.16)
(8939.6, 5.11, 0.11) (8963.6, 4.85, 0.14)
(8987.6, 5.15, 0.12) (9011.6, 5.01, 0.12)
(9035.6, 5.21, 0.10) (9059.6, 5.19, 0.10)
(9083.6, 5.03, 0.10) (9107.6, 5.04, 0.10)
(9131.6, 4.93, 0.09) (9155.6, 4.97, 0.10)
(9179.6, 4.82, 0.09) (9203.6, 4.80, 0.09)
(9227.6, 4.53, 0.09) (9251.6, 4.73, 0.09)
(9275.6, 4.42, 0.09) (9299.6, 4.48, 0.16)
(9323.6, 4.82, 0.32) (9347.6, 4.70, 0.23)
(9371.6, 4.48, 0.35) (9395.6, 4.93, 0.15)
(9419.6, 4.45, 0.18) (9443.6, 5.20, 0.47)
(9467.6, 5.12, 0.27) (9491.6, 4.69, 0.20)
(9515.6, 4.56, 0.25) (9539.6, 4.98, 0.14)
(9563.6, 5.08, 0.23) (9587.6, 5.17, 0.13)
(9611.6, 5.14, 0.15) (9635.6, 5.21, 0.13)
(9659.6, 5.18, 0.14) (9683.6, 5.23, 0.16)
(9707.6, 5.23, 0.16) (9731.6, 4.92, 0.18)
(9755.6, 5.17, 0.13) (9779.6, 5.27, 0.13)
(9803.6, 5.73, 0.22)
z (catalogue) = 0.29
